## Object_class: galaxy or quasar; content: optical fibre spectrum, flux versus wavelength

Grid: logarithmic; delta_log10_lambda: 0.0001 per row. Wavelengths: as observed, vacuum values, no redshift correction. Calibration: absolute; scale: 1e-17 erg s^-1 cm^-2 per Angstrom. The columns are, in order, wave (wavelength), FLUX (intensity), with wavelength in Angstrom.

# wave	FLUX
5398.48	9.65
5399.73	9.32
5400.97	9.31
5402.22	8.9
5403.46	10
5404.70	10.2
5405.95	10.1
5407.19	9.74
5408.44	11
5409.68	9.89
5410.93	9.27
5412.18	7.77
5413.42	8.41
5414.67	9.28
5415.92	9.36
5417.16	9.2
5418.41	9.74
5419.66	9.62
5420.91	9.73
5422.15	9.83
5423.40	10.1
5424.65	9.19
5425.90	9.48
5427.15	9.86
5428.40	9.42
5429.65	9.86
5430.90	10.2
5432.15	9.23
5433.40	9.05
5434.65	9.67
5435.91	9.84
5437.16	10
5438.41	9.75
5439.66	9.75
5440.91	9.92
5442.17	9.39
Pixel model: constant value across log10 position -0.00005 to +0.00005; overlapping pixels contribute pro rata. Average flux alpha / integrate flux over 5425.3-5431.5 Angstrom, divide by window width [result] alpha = 9.76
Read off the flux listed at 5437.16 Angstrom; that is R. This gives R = 10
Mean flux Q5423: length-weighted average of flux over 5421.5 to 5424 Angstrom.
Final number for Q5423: 9.99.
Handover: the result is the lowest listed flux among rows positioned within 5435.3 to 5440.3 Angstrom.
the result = 9.75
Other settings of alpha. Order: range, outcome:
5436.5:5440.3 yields 9.86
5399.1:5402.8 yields 9.16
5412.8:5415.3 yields 8.83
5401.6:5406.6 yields 9.82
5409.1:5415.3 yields 8.91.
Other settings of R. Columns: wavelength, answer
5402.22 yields 8.9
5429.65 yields 9.86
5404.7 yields 10.2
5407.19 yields 9.74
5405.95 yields 10.1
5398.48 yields 9.65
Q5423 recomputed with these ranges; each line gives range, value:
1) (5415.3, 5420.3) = 9.48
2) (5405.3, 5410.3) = 10.2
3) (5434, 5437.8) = 9.82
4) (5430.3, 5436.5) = 9.59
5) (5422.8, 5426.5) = 9.58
